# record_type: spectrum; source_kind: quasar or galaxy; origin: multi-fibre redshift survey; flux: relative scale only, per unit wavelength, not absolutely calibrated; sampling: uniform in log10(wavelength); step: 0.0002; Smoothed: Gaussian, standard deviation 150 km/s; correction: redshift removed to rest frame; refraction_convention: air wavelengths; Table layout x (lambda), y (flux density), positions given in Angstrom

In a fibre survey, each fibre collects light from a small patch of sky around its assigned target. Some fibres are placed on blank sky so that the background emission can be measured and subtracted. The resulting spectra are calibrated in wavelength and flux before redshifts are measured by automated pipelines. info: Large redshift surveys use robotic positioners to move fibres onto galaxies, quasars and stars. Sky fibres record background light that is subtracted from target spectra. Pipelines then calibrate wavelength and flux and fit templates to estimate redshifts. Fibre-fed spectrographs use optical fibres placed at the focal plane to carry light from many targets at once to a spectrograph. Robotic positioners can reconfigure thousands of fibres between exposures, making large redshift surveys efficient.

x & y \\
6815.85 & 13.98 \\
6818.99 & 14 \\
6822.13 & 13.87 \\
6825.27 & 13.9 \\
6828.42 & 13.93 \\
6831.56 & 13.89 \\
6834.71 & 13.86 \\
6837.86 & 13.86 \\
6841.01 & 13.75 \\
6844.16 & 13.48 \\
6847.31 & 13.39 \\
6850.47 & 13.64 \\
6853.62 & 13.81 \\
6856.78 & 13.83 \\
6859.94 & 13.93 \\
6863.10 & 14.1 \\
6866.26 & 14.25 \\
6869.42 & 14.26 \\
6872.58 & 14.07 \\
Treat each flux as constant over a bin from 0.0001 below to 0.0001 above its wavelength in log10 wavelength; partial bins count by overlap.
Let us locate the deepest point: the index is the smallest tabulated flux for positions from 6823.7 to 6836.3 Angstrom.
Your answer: 13.86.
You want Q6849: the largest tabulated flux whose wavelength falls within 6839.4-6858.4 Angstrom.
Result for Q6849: 13.83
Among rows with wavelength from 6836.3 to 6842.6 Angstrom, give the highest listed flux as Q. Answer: 13.86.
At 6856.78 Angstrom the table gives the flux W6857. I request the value 13.83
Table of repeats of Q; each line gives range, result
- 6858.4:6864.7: 14.1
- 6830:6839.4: 13.89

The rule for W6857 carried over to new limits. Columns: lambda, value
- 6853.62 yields 13.81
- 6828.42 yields 13.93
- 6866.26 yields 14.25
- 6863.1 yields 14.1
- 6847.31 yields 13.39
